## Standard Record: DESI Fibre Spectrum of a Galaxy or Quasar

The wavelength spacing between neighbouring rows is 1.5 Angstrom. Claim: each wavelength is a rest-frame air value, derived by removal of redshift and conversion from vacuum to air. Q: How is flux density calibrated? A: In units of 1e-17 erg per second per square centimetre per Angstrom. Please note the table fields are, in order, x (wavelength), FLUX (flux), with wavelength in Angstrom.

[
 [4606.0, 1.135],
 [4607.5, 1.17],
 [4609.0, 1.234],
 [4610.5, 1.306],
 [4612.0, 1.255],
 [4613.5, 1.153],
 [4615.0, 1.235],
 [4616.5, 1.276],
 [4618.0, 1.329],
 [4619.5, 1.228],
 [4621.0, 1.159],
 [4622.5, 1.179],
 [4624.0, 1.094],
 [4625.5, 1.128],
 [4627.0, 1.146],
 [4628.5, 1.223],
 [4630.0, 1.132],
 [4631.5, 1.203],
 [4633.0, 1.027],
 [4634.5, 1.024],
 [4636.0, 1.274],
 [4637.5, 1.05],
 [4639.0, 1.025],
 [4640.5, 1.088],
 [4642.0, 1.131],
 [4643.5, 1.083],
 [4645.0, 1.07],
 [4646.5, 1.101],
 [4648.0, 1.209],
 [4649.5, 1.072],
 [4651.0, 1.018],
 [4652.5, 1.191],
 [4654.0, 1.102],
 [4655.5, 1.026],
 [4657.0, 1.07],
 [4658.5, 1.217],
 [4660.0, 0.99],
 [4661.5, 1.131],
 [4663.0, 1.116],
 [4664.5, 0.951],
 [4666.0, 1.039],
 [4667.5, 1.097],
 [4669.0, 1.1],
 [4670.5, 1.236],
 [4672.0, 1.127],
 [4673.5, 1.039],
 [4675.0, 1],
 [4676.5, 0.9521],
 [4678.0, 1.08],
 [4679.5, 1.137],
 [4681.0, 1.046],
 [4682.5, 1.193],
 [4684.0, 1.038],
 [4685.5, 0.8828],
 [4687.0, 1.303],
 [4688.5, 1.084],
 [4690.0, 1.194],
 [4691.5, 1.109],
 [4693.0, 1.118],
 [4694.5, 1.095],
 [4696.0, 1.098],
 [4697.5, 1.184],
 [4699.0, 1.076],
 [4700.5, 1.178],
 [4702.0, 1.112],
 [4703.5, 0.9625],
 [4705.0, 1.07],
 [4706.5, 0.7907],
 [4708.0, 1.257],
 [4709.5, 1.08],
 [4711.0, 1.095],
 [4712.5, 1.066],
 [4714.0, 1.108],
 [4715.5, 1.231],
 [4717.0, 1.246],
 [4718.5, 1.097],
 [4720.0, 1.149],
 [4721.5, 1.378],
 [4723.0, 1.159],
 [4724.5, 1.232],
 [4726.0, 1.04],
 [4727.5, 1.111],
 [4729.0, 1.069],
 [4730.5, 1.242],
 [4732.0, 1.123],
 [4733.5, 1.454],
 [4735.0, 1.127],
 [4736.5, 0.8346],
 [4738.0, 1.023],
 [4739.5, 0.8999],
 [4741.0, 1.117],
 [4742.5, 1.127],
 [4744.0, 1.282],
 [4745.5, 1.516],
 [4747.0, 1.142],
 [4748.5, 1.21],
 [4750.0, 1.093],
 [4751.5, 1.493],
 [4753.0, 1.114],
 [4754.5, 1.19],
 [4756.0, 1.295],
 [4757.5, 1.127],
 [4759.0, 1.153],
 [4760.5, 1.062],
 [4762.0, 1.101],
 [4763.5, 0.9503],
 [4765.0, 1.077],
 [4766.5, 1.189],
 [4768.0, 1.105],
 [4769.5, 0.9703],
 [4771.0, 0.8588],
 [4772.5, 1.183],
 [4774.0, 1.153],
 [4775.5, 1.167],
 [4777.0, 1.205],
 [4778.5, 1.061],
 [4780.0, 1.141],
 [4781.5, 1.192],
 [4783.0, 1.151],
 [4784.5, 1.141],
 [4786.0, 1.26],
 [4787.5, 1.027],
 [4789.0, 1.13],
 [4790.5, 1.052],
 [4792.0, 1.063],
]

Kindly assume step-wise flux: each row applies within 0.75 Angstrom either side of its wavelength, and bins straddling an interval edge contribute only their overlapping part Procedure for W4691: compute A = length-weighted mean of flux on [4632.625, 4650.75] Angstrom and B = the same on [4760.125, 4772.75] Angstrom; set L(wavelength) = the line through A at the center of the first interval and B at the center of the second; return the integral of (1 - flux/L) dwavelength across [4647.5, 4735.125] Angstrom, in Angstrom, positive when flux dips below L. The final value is -2.9 Angstrom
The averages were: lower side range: 1.1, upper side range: 1.05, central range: 1.11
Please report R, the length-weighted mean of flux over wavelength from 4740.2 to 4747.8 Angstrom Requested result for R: 1.23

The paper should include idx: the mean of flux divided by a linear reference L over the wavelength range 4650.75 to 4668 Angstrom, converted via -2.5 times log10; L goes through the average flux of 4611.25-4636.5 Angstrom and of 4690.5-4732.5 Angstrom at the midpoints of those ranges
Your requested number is 0.07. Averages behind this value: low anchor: 1.18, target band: 1.08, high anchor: 1.12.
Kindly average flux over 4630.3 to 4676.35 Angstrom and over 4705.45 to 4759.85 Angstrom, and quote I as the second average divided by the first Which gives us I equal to 1.06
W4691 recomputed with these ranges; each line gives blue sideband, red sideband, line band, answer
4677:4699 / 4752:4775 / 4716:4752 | -2.1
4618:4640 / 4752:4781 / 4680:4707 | 1.0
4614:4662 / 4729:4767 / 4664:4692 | 1.4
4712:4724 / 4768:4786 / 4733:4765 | -0.1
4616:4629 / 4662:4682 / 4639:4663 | 0.6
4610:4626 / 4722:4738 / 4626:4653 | 1.9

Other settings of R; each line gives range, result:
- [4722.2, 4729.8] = 1.12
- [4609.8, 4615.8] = 1.24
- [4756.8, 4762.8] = 1.11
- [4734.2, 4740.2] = 0.976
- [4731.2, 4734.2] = 1.28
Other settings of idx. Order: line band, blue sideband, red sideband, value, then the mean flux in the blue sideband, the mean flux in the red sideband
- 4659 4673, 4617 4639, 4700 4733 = 0.053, 1.15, 1.13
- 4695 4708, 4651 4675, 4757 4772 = 0.008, 1.09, 1.06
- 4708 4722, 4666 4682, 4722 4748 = -0.033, 1.08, 1.15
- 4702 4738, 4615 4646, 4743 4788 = 0.025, 1.15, 1.15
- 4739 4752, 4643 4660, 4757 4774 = -0.125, 1.1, 1.07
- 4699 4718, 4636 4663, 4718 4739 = 0.032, 1.1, 1.14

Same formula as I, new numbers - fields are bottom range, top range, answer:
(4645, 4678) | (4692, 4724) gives 1.03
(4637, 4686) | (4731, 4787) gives 1.06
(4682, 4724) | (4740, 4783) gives 1.03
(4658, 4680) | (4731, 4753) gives 1.09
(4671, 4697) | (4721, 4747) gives 1.06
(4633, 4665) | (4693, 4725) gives 1.03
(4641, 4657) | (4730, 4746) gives 1.05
